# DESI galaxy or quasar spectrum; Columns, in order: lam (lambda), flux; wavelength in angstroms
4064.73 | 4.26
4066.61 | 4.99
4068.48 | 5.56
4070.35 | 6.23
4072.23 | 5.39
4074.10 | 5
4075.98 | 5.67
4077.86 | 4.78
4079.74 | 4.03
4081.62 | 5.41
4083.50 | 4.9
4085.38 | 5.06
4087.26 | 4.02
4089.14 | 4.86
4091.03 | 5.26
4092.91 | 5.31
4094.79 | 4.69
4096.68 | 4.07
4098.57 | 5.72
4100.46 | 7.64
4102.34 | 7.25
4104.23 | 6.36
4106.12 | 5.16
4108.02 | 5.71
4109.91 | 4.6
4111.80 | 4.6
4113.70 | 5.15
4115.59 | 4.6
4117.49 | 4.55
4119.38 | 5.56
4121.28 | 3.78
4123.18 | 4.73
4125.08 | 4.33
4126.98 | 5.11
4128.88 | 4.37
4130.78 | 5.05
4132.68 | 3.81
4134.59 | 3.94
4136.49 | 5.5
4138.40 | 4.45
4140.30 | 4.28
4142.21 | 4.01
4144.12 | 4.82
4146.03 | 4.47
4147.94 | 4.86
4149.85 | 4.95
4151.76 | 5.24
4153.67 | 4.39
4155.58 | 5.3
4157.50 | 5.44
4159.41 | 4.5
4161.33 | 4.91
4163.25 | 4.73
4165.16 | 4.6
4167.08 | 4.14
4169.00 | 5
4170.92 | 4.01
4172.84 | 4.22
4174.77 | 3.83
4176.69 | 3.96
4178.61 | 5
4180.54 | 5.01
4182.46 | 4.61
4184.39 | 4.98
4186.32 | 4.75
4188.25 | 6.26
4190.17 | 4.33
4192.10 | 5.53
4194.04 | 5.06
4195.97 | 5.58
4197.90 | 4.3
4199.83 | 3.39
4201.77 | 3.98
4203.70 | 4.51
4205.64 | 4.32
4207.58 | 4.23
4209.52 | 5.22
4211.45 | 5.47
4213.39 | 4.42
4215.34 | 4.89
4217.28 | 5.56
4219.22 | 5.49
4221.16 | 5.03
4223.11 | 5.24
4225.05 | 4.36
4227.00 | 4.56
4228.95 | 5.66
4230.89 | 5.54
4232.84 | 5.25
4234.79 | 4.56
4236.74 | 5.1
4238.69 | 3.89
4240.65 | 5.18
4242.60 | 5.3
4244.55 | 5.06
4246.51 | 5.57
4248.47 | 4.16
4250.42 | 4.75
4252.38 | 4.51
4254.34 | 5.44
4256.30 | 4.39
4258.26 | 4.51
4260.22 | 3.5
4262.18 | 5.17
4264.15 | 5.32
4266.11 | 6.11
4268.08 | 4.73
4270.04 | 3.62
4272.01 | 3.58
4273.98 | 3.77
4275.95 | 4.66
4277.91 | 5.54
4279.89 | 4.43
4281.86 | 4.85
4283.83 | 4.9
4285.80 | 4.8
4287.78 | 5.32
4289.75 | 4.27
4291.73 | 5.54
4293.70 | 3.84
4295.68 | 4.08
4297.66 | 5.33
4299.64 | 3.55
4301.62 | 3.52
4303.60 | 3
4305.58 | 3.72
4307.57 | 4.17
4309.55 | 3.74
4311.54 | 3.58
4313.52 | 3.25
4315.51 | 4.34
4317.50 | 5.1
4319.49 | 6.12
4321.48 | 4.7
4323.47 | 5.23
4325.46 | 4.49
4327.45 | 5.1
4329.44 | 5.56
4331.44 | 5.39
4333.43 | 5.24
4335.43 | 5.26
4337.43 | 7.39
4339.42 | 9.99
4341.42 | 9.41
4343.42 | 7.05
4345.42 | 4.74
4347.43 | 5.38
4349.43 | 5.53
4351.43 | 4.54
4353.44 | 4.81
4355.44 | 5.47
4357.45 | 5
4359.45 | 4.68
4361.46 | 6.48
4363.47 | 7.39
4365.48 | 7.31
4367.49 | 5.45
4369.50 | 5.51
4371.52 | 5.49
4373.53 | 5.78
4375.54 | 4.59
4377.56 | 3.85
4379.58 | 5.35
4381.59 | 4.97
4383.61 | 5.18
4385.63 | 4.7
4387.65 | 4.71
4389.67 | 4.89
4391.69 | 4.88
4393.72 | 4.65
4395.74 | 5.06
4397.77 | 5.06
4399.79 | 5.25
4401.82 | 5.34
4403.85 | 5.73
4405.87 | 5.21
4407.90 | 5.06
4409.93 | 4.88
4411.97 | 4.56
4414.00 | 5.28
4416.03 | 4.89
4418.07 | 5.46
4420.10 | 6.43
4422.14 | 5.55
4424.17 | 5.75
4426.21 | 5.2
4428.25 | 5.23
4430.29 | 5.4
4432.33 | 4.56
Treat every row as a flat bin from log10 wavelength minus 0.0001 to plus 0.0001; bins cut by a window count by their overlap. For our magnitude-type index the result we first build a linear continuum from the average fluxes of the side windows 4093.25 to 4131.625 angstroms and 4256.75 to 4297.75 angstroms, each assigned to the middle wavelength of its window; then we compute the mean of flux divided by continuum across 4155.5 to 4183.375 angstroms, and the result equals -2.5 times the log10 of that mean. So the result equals 0.09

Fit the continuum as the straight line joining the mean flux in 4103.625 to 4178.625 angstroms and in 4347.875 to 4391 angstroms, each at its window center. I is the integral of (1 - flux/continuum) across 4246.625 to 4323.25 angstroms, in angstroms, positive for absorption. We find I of 8.9 angstroms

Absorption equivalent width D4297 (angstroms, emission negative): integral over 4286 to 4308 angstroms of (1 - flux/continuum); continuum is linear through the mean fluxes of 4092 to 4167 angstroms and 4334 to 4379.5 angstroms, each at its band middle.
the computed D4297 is 5.6 angstroms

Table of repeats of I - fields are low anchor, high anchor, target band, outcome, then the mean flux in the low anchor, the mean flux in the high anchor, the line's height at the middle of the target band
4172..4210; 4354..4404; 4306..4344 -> -2.8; 4.65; 5.3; 5.11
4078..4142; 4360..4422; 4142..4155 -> 0.7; 4.95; 5.31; 5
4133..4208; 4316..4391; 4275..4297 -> 2.1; 4.65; 5.6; 5.25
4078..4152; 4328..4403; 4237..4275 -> 4.5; 4.92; 5.6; 5.3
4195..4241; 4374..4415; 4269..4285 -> 1.5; 4.82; 4.97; 4.87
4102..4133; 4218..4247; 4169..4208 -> 3.2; 4.96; 5.05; 5.02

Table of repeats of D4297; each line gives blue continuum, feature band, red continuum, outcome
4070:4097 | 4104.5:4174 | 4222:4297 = 2.9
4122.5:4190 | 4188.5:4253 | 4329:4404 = 1.2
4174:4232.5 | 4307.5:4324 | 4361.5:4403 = 2.1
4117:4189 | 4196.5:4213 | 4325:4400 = 1.5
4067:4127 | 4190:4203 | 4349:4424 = 1.5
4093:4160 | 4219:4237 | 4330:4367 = 1.4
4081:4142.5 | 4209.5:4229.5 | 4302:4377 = 0.4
